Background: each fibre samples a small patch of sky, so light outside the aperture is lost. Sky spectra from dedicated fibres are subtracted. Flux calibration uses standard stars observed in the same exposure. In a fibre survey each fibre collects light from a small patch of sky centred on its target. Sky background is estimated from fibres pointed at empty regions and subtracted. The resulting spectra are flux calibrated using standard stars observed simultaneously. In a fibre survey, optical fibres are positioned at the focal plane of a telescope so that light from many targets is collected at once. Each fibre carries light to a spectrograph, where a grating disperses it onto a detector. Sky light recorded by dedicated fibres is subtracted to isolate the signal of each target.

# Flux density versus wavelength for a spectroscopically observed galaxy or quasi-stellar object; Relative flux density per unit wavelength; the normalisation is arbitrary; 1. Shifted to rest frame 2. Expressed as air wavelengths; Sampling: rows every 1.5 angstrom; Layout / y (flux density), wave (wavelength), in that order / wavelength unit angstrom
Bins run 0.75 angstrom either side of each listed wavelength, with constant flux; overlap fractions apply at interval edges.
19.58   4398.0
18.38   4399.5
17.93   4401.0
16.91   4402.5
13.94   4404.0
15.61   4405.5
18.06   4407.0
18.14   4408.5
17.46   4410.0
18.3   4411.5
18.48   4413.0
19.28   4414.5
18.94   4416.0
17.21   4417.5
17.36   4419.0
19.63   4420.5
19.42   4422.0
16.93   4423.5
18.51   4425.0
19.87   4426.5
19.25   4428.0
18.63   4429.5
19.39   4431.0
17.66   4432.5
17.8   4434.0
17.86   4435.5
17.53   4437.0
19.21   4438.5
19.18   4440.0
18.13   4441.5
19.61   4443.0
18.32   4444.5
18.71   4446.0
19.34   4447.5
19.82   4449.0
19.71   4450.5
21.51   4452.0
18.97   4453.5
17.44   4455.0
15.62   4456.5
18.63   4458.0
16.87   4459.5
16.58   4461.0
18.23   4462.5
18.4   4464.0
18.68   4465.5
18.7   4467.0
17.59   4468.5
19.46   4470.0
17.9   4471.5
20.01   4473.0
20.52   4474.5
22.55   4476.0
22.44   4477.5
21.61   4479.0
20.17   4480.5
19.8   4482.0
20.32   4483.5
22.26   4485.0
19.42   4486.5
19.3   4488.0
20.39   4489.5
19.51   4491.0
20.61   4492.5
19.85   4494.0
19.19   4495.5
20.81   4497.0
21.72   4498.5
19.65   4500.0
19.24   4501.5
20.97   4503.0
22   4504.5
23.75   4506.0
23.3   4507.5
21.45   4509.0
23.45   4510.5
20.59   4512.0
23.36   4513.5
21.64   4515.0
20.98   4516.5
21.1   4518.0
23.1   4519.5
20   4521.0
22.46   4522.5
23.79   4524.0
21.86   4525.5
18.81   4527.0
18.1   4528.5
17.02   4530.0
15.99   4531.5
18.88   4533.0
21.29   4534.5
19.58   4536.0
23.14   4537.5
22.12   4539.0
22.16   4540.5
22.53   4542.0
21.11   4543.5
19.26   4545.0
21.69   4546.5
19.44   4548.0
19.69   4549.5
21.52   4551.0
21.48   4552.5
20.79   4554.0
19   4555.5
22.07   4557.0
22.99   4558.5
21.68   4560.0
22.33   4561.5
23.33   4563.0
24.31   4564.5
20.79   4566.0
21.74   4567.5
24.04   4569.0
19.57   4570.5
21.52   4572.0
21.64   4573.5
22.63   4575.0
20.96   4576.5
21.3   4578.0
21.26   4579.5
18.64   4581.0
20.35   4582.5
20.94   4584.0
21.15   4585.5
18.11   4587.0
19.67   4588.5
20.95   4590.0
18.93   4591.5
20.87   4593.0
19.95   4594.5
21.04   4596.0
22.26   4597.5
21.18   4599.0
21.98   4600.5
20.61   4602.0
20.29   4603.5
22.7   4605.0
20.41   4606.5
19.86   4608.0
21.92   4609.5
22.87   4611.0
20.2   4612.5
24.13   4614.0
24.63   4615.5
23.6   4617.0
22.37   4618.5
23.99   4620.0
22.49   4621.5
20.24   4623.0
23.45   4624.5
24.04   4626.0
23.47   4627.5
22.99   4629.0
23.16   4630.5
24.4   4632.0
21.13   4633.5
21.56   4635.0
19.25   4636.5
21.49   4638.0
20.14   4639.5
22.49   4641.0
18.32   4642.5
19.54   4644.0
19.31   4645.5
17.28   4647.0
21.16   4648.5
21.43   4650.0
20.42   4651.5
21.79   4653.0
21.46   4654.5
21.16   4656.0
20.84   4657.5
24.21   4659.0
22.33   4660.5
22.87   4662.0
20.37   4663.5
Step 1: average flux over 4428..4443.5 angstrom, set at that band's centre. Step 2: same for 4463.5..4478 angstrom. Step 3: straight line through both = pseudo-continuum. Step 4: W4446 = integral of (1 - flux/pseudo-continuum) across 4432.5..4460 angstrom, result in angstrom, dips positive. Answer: 0.4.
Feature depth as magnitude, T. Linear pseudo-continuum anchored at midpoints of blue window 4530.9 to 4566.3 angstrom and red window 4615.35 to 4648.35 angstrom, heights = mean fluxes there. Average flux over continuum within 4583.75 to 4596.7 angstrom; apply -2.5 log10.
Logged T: 0.07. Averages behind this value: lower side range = 21.2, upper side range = 21.7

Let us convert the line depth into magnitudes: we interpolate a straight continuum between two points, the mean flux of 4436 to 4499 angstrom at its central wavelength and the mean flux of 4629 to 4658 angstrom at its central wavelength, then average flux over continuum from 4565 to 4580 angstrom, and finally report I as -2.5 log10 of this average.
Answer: -0.067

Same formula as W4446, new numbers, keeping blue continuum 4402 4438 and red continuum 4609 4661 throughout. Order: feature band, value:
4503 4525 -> -2.8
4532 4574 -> -2.1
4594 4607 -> 0.0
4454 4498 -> -0.9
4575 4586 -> 0.0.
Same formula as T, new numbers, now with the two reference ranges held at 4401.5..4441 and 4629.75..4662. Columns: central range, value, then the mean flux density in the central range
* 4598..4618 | -0.06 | 21.9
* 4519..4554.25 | -0.05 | 20.6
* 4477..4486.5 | -0.11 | 20.9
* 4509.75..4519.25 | -0.13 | 21.9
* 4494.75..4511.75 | -0.12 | 21.4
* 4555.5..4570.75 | -0.11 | 22.2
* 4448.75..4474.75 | 0.01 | 18.5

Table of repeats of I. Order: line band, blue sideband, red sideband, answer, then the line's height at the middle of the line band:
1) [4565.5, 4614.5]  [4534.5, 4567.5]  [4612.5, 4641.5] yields 0.05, 22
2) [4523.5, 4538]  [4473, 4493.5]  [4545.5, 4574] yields 0.08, 21.2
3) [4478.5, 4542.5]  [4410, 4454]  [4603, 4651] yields -0.05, 19.9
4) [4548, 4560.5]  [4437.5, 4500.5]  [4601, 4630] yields 0.00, 21.1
